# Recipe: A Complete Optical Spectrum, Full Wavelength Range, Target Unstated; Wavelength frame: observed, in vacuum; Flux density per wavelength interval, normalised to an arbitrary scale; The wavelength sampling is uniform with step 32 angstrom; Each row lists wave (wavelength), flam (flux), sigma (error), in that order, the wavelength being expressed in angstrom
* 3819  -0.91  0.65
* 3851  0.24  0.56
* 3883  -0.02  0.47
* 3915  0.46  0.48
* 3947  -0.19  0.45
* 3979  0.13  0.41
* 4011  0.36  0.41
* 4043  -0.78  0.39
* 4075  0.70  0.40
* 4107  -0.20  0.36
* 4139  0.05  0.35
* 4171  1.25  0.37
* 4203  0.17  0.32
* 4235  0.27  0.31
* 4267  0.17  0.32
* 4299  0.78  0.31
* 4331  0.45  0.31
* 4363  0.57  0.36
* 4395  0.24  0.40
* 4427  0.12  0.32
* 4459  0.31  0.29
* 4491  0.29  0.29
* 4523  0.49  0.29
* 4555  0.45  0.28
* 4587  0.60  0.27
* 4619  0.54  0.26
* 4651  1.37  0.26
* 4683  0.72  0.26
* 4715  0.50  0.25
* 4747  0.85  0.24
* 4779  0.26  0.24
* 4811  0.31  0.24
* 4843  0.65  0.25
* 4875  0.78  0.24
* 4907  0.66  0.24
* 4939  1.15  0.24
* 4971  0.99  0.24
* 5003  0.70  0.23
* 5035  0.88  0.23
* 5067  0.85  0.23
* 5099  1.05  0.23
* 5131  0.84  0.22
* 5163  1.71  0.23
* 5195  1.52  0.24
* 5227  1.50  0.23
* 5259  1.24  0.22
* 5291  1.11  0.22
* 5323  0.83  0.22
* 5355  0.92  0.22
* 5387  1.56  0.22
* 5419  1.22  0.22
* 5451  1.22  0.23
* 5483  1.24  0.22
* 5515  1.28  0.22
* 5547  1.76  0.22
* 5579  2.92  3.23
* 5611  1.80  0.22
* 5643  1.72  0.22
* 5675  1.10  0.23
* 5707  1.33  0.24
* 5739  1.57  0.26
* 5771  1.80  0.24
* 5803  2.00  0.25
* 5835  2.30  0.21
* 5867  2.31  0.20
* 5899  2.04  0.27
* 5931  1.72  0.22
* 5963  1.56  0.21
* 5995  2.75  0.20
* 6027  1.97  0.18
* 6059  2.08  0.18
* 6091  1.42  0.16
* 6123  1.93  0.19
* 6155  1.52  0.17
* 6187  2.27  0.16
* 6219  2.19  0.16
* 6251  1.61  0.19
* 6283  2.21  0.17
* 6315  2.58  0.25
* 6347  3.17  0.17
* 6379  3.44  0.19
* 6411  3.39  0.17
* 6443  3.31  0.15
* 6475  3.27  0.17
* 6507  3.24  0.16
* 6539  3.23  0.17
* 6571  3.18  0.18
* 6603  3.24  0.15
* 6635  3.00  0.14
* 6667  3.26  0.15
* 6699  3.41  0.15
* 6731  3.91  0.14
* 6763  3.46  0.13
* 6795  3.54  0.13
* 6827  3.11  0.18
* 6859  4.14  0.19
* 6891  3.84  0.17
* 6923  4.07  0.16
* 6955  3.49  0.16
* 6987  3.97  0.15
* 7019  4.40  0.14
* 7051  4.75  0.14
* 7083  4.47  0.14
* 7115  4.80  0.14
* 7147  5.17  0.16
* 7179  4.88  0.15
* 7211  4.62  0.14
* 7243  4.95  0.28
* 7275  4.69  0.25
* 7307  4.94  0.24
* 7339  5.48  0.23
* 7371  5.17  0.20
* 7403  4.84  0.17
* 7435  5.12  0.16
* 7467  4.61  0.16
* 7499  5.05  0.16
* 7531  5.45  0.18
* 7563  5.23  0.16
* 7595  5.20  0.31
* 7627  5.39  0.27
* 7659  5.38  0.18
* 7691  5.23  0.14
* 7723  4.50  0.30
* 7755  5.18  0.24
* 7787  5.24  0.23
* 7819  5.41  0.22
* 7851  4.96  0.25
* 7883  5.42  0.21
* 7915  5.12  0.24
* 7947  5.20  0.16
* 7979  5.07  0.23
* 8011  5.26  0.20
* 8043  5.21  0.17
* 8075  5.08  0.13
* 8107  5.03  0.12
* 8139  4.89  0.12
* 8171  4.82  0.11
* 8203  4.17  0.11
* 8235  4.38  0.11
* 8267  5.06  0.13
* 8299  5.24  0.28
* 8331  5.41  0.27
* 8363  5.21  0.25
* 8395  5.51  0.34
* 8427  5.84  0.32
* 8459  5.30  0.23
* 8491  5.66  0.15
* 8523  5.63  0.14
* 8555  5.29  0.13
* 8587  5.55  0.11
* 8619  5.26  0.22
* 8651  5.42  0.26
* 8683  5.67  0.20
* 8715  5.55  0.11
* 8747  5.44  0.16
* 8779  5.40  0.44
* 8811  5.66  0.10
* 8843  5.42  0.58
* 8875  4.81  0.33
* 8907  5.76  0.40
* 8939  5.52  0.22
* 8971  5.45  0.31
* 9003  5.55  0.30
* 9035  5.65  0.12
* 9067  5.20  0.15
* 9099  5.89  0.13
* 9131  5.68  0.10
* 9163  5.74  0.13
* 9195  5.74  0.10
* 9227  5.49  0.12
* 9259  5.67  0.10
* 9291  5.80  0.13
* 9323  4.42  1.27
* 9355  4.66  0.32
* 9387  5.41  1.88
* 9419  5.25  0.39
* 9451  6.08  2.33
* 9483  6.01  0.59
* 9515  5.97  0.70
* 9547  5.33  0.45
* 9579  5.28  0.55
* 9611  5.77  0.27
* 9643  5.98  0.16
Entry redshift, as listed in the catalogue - 0.587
